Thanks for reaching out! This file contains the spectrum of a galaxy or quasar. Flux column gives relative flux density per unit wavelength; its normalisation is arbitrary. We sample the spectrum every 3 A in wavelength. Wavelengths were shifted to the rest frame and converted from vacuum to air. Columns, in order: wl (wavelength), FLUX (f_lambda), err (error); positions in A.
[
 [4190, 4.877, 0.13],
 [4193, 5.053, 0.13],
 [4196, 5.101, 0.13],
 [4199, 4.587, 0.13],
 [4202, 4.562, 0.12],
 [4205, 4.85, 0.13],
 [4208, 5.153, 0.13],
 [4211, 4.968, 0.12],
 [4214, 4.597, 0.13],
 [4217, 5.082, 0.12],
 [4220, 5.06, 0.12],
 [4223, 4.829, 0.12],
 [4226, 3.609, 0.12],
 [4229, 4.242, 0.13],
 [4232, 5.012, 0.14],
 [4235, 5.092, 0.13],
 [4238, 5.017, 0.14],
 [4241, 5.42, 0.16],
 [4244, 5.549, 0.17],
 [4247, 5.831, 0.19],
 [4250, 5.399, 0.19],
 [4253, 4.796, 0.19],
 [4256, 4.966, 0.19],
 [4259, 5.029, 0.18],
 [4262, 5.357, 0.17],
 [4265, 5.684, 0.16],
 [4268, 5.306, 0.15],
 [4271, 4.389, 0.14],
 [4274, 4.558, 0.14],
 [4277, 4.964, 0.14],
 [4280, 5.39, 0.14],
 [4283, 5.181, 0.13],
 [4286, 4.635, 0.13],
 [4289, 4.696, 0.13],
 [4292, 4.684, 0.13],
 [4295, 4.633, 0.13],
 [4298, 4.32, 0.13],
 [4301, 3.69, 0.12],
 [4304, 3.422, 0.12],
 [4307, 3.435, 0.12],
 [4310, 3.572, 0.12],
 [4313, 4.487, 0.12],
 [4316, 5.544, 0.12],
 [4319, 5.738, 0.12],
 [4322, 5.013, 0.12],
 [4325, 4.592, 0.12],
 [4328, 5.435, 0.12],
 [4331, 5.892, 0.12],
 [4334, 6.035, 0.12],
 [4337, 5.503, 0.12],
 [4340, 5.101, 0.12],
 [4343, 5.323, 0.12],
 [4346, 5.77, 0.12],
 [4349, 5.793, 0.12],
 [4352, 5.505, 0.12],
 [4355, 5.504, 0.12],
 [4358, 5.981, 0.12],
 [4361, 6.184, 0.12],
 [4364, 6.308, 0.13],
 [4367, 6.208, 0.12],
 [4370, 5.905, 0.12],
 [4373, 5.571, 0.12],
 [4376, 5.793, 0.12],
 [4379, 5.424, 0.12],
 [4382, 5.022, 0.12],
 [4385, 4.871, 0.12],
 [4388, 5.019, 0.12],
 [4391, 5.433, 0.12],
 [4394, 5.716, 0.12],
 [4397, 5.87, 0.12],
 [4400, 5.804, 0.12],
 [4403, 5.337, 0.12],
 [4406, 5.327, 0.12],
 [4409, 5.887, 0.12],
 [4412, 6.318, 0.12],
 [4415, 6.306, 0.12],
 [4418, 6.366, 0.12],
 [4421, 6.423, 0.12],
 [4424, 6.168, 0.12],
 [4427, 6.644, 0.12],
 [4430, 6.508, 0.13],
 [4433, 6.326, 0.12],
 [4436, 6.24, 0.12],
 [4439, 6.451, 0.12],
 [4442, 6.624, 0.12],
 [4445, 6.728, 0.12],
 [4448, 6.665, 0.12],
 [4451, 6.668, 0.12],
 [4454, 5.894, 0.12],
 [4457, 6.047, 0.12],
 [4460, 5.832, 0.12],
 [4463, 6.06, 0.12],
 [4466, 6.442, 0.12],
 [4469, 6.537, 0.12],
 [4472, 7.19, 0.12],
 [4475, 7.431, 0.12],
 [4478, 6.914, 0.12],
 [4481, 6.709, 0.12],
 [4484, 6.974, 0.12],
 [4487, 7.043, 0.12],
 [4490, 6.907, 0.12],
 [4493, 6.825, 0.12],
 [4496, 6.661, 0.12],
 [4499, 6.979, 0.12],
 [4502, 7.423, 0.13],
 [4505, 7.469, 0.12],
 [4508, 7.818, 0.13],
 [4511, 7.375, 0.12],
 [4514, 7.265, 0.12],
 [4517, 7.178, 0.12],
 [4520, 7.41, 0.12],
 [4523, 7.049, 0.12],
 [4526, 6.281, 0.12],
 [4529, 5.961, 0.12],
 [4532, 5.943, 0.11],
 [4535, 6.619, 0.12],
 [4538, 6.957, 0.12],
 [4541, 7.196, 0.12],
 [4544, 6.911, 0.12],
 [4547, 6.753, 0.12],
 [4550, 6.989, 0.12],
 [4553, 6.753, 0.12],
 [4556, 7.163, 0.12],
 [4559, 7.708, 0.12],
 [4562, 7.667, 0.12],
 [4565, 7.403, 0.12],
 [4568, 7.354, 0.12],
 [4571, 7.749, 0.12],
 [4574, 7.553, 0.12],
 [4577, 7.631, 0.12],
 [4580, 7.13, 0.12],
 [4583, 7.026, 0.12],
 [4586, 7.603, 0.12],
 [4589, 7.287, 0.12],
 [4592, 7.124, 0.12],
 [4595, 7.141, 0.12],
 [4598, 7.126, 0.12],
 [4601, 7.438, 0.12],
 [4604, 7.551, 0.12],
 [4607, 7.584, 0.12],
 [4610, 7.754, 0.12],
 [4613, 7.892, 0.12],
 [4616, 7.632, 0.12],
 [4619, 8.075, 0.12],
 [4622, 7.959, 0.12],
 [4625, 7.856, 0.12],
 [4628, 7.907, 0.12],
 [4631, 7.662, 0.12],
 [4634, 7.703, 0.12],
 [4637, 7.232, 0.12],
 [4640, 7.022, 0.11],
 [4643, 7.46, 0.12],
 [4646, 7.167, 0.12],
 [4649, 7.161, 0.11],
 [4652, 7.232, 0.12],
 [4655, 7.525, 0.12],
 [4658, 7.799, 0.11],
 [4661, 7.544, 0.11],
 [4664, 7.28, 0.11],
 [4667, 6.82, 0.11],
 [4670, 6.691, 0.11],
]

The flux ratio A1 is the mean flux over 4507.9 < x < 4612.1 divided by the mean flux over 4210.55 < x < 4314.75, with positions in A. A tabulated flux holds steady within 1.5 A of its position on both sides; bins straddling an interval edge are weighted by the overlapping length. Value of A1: 1.51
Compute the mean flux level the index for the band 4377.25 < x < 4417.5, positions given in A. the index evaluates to 5.59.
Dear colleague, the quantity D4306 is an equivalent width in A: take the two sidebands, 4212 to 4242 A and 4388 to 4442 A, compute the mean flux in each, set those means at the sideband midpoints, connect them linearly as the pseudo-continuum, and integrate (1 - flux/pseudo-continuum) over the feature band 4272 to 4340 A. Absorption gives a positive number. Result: 6.7 A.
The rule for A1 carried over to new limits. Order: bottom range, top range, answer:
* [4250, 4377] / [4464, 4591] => 1.38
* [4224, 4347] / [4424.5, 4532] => 1.37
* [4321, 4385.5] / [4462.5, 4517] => 1.26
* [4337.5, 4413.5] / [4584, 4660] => 1.33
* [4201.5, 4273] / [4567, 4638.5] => 1.51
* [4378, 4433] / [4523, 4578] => 1.21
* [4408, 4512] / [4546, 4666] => 1.12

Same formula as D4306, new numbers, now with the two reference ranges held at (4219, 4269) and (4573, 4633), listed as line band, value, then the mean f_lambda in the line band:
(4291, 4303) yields 2.55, 4.28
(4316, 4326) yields 0.70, 5.2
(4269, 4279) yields 1.08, 4.71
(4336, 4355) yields 0.89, 5.5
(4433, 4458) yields 0.16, 6.42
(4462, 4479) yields -0.37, 6.78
